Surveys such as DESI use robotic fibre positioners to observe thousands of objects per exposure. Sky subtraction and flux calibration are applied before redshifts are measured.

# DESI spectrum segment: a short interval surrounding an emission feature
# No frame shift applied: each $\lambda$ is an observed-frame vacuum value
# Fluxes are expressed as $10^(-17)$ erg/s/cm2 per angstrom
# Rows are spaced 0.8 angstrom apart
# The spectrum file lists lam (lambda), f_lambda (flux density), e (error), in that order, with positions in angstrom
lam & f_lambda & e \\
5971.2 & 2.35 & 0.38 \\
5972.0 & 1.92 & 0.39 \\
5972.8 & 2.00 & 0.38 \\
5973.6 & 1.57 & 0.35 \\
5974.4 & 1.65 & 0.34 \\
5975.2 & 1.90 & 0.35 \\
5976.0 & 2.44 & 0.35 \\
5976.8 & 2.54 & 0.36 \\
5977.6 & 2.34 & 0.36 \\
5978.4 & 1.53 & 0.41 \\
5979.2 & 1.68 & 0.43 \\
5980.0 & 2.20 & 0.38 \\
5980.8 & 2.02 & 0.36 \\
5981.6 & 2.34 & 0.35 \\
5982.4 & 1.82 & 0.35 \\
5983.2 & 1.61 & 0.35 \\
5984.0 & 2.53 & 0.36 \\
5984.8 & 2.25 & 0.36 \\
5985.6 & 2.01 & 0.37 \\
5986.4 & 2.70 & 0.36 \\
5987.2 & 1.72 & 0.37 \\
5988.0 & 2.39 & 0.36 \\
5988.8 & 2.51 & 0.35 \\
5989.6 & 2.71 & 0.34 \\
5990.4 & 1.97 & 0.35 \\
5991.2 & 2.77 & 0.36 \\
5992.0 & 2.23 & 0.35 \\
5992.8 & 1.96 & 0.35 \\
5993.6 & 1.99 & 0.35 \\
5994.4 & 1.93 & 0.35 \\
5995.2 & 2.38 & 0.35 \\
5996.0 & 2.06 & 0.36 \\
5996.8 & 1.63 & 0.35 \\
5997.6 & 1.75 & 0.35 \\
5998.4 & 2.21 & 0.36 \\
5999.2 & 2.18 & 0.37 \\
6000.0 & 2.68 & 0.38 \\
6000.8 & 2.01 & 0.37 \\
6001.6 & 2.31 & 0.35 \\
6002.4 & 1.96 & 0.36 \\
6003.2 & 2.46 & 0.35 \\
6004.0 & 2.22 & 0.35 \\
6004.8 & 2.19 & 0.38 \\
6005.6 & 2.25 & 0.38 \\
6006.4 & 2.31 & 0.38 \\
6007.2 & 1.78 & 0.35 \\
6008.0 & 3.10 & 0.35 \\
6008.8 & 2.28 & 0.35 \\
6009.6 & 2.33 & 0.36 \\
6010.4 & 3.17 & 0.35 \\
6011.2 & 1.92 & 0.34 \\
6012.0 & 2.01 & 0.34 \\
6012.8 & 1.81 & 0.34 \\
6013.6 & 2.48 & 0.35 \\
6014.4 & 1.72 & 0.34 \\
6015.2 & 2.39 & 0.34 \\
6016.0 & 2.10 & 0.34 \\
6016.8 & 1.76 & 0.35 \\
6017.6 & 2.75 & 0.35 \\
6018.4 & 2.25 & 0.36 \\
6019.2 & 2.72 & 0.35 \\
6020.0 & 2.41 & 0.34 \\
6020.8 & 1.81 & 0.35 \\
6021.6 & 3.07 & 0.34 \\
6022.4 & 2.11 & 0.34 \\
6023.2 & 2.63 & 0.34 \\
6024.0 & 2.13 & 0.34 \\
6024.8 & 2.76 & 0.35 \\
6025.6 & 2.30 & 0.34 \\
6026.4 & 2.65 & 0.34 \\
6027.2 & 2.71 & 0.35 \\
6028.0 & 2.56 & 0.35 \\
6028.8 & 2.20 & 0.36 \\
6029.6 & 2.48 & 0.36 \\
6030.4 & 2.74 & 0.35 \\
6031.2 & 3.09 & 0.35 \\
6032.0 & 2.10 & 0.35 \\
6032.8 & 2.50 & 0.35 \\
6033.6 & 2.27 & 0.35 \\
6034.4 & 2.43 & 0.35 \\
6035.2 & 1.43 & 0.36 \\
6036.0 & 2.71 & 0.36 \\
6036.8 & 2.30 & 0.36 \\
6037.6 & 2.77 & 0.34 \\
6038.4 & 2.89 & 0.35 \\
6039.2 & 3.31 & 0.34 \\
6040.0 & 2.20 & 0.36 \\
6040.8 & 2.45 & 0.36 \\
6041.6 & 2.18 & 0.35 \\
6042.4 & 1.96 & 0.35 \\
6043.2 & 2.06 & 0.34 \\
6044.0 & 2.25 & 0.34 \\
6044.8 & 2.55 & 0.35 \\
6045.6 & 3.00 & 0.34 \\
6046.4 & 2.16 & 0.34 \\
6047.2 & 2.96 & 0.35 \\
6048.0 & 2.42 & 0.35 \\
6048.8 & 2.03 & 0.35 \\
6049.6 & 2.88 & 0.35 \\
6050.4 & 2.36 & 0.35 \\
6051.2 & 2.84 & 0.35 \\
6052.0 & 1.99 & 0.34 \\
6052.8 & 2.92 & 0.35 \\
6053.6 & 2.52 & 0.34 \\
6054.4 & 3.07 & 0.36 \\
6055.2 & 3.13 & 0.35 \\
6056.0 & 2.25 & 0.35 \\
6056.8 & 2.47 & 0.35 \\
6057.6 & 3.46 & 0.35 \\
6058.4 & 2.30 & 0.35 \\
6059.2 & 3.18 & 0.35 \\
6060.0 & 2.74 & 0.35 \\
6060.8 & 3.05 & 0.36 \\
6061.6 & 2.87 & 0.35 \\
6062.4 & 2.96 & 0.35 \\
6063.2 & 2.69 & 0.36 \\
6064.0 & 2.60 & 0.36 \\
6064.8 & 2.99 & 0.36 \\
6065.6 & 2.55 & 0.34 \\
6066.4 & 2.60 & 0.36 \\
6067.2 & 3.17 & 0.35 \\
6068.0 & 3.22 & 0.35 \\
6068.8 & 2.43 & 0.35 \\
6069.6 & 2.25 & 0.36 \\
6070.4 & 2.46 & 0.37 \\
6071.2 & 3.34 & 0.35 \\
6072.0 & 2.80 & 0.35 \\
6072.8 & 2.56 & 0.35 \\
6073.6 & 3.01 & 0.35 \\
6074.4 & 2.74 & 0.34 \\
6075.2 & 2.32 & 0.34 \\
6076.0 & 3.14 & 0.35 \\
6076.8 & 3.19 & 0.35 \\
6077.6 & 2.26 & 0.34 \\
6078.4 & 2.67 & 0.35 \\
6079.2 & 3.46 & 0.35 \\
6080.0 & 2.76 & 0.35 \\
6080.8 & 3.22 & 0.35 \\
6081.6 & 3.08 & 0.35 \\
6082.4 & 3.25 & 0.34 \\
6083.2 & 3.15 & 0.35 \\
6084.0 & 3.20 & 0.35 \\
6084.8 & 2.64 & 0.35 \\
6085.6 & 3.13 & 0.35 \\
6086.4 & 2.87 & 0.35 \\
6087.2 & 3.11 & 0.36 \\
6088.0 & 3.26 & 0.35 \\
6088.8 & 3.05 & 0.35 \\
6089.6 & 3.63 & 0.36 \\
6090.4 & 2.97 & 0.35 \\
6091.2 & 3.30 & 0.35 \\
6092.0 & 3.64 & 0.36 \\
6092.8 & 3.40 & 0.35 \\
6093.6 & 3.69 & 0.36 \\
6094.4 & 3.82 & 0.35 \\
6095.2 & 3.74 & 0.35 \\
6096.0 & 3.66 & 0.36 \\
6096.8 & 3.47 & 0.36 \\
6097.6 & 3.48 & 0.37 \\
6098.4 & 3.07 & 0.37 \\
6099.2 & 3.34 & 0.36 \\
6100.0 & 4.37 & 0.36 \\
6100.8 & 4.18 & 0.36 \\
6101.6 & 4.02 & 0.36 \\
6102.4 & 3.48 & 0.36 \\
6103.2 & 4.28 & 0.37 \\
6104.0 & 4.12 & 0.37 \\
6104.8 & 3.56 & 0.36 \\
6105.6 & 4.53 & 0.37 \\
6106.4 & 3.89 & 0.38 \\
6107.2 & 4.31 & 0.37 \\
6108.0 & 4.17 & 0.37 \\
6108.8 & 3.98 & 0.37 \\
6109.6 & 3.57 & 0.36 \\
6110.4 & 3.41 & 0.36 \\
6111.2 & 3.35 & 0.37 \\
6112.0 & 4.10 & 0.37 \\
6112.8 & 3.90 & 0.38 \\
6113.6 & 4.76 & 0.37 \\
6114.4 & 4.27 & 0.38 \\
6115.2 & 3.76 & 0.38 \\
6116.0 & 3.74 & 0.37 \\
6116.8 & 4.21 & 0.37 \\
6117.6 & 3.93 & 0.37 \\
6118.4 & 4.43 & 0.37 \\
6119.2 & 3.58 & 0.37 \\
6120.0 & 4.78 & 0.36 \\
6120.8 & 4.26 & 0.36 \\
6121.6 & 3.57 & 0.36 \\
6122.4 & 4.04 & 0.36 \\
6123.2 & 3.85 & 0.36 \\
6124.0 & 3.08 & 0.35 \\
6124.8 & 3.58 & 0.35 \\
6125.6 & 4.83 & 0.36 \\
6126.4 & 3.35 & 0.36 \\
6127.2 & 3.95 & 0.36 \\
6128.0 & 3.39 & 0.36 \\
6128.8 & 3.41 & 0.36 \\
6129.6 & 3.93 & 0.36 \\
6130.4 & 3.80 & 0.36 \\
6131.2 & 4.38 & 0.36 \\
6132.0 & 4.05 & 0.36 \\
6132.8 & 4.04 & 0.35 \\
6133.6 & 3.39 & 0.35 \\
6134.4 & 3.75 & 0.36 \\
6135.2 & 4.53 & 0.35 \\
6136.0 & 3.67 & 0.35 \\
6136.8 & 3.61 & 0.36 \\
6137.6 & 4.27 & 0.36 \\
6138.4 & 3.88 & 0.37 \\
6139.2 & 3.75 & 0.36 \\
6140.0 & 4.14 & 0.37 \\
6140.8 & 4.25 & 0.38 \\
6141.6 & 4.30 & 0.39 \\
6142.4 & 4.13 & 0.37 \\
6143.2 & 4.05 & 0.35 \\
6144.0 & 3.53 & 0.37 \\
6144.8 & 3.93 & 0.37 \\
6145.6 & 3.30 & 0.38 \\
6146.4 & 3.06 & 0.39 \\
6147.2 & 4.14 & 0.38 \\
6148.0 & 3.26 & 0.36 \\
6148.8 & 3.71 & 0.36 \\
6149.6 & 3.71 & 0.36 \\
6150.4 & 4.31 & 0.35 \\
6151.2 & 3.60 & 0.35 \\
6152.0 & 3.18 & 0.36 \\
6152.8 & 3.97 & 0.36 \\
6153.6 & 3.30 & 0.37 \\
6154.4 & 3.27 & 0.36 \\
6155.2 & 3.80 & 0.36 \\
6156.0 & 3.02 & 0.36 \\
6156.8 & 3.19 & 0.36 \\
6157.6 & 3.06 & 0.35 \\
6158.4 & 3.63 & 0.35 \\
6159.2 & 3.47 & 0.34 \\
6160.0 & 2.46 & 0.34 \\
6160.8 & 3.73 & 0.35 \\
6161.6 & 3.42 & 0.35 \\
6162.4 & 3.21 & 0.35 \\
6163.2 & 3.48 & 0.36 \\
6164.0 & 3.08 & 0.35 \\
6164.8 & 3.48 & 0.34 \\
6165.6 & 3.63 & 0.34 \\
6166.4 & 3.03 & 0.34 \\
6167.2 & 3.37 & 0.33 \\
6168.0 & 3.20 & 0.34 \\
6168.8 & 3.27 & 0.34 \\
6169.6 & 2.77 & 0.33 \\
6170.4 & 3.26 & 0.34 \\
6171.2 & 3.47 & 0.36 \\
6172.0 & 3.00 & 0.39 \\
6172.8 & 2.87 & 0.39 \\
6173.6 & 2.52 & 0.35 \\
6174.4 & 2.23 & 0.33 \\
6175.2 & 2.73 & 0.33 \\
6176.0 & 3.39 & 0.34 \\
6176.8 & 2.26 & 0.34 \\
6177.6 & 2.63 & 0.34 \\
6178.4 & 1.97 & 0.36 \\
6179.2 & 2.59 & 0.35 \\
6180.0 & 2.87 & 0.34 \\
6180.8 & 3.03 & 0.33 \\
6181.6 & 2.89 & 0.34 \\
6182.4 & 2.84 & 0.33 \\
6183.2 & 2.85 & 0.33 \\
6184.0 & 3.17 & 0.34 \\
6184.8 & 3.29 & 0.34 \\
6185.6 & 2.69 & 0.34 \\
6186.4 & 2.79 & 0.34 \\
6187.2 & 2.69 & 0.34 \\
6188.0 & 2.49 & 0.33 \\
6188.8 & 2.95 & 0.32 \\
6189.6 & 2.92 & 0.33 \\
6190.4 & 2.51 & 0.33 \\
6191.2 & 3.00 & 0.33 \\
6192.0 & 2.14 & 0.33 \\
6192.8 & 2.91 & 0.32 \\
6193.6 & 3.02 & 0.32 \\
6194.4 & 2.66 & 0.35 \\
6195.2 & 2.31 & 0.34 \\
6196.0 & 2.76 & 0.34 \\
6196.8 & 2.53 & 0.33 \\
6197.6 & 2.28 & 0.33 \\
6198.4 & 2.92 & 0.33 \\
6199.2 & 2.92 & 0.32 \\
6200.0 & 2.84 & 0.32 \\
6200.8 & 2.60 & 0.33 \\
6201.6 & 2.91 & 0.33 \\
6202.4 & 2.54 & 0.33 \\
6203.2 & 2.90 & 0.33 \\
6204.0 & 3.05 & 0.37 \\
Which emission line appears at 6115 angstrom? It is Mg II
